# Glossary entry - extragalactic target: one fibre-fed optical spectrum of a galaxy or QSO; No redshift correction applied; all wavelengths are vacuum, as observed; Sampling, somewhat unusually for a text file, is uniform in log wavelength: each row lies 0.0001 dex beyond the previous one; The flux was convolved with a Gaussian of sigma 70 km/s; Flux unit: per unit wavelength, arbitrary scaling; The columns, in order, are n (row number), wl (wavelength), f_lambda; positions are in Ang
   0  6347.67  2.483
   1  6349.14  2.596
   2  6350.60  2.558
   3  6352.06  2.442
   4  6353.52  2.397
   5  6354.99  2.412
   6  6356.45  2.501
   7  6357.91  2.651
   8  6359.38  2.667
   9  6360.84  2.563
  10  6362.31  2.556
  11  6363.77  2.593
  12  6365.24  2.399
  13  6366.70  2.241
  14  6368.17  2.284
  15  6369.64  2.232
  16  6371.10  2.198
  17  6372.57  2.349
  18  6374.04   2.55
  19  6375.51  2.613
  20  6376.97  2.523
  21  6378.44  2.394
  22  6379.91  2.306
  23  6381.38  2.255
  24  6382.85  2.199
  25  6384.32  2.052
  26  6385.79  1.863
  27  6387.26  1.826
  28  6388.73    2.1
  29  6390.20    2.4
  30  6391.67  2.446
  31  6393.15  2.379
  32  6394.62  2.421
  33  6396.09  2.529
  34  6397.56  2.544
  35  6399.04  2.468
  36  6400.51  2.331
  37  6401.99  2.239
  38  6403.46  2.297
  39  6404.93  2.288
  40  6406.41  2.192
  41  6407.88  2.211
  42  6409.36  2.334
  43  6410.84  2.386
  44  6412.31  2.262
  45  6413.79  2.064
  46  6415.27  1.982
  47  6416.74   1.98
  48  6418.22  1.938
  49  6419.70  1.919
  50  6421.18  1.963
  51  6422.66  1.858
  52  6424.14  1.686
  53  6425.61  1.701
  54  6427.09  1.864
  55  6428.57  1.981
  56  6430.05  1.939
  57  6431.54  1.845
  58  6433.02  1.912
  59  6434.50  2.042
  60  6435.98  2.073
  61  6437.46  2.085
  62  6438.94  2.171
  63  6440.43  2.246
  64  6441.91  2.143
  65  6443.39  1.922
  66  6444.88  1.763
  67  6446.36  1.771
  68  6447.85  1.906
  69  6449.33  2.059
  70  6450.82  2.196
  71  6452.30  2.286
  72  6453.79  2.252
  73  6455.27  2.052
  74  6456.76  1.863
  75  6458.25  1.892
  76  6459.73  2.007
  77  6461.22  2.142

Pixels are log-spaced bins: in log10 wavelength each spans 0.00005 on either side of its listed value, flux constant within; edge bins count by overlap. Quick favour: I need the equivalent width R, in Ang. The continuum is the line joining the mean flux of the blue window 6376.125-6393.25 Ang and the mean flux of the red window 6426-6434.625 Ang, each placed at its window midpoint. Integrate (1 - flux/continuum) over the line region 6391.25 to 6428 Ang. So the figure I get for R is -1.9 Ang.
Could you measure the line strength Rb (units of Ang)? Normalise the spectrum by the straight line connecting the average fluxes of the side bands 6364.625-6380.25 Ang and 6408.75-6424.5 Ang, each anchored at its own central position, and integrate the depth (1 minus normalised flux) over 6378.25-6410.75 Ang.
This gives -1.09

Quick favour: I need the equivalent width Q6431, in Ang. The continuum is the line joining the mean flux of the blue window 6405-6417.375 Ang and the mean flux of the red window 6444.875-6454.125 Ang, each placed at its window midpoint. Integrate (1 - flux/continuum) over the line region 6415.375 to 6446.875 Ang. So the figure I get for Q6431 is 2.5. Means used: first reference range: 2.18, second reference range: 2.05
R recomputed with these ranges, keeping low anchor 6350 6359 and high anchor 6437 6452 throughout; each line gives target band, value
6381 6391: 1.03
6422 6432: 1.34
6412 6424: 1.11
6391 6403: -0.72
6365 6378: 0.18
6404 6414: -0.19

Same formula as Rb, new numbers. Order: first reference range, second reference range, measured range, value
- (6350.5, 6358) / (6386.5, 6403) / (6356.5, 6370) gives -0.15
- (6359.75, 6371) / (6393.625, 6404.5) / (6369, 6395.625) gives 1.31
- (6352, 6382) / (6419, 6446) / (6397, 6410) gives -0.93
